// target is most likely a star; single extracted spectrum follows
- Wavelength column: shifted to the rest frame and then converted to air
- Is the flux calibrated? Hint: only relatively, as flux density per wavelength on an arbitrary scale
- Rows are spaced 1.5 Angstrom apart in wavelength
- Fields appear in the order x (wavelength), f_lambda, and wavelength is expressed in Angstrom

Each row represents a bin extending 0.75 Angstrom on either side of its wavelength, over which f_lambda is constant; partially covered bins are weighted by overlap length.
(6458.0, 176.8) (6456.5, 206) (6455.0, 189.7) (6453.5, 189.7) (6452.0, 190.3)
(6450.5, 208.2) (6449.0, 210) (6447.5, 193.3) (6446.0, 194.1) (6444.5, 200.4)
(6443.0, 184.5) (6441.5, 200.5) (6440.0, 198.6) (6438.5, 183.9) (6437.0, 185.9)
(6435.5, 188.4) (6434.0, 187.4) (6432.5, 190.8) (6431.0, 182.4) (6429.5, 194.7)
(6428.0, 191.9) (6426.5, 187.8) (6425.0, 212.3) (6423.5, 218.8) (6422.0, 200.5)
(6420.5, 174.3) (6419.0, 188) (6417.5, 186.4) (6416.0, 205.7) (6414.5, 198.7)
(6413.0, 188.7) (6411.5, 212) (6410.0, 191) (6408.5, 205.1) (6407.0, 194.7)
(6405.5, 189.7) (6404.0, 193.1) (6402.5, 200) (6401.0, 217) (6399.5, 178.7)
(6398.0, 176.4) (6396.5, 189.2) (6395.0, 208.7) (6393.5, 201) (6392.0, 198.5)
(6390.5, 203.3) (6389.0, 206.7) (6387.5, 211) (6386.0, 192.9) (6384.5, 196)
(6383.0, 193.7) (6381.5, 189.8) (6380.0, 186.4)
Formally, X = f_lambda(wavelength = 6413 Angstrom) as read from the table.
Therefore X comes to 188.7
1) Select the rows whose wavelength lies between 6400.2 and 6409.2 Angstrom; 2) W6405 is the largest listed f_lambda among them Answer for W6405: 217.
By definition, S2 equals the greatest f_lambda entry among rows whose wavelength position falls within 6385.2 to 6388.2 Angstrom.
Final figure 211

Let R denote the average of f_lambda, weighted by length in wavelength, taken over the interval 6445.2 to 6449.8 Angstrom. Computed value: 199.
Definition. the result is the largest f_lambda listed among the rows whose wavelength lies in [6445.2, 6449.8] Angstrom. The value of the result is 210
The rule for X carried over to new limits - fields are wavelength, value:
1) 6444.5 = 200.4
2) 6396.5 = 189.2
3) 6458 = 176.8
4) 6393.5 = 201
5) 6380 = 186.4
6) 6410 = 191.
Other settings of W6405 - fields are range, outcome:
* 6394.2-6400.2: 208.7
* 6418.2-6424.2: 218.8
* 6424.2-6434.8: 212.3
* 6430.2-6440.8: 198.6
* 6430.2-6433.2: 190.8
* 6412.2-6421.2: 205.7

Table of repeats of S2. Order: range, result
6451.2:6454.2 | 190.3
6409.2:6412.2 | 212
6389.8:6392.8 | 203.3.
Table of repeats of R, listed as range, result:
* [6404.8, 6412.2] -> 198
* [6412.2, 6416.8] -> 198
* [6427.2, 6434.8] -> 189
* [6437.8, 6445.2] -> 194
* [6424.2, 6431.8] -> 194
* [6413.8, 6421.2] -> 191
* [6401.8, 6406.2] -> 194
